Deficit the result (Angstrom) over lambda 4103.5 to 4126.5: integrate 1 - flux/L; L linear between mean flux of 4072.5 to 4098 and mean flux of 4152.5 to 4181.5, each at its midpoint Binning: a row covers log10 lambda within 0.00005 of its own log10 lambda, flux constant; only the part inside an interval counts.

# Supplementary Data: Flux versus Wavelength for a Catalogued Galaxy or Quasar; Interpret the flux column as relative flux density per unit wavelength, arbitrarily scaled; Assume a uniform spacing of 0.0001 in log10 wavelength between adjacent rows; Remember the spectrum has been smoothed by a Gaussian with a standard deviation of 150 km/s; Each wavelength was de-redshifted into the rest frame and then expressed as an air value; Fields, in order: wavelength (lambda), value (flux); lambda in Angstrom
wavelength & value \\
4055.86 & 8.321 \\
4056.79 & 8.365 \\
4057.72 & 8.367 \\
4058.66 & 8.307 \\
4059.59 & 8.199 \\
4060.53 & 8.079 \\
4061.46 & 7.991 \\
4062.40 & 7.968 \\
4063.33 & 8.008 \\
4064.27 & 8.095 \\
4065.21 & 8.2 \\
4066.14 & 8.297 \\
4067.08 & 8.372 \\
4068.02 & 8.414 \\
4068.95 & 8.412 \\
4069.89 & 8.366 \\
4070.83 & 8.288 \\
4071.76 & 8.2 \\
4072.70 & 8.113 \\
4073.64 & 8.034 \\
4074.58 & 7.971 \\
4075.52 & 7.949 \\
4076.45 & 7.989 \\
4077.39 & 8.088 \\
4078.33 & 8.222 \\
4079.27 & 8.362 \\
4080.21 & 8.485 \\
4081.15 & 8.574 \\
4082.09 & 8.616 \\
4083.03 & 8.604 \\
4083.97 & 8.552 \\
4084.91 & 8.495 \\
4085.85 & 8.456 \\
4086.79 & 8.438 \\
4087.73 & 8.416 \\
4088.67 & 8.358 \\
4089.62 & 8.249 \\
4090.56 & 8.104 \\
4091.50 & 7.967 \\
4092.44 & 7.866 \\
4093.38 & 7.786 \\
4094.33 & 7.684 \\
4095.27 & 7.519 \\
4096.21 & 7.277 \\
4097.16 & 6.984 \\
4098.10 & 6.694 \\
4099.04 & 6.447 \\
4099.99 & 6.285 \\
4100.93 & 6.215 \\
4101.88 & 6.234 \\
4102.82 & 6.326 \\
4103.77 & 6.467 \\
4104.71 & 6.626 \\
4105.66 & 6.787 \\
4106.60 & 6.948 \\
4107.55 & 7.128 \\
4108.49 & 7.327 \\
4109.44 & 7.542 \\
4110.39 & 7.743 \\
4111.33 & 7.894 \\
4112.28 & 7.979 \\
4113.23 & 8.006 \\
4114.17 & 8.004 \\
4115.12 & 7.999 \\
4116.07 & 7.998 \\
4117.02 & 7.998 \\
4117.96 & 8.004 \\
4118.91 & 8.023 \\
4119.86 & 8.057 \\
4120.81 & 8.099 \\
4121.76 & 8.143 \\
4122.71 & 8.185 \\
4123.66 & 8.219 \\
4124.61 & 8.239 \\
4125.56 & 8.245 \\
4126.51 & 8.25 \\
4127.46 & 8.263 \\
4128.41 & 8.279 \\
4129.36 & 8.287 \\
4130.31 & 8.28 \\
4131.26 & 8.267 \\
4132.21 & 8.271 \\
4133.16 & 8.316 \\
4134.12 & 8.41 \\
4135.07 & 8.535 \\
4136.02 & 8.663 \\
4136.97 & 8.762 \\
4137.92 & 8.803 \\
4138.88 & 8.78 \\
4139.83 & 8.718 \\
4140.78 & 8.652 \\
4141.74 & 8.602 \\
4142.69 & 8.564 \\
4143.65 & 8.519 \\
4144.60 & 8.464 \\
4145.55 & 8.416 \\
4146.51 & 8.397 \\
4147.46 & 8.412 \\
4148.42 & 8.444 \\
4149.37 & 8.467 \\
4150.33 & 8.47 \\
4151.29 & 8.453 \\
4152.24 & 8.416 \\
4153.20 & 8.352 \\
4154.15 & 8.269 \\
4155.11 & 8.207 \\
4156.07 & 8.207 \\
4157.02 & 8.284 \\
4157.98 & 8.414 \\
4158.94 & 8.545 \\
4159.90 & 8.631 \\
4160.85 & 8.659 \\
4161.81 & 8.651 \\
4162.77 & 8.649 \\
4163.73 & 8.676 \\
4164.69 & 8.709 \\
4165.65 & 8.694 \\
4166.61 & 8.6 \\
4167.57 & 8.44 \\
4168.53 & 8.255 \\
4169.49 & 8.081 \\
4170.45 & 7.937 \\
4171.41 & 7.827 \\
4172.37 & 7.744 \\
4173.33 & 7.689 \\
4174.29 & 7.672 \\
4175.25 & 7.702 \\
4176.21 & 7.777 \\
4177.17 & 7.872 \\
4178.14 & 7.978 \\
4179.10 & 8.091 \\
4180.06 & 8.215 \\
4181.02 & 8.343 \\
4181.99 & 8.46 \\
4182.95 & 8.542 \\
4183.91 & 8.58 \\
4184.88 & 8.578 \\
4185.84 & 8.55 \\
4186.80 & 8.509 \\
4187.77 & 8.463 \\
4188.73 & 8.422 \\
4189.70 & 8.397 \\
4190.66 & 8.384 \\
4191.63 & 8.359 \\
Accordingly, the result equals 1.1 Angstrom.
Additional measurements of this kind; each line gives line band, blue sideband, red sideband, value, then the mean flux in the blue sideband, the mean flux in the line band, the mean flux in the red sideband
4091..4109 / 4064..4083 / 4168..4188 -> 2.7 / 8.26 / 6.98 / 8.13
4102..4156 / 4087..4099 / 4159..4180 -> -1.0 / 7.71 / 8.1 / 8.21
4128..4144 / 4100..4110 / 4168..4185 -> -2.6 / 6.75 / 8.51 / 8.06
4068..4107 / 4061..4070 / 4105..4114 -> 0.5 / 8.2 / 7.75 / 7.49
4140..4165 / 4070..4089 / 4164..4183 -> -1.0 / 8.31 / 8.48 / 8.13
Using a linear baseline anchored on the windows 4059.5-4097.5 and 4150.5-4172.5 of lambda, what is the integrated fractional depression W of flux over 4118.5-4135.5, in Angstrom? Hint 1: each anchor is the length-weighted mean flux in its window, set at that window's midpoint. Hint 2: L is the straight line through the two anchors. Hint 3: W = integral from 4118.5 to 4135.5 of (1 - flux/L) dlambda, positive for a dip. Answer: 0.1 Angstrom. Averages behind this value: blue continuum 8.15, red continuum 8.39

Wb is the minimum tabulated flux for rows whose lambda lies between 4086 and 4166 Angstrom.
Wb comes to 6.215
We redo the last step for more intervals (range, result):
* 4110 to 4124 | 7.743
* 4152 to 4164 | 8.207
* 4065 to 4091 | 7.949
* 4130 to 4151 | 8.267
